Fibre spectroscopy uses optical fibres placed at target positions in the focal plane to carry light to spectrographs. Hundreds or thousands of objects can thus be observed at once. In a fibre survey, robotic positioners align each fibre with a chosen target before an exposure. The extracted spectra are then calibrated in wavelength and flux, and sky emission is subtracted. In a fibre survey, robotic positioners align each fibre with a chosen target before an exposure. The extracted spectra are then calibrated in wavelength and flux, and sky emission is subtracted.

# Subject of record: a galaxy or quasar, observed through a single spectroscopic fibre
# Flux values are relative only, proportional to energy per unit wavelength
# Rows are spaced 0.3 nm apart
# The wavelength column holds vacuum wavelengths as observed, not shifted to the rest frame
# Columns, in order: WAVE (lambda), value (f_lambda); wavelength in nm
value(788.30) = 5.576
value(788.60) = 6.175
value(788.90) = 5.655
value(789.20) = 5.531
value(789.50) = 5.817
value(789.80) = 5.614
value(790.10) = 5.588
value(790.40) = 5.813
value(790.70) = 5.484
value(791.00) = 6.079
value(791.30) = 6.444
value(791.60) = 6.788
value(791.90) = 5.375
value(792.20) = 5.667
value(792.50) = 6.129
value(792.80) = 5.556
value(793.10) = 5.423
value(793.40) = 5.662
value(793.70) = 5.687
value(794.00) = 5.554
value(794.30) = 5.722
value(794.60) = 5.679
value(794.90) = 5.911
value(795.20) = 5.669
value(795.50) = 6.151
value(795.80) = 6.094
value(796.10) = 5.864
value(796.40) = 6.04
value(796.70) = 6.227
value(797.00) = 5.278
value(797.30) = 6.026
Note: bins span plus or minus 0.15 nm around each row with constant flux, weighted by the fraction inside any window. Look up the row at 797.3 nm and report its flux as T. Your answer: 6.026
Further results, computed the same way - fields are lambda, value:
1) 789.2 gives 5.531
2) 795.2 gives 5.669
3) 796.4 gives 6.04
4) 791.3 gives 6.444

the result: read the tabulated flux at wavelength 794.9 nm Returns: 5.911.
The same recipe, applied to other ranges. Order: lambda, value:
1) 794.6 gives 5.679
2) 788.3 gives 5.576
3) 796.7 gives 6.227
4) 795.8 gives 6.094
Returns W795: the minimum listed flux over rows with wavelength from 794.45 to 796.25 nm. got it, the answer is 5.669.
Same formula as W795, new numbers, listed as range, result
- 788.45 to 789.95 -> 5.531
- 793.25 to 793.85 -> 5.662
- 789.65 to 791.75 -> 5.484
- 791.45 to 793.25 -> 5.375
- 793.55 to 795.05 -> 5.554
